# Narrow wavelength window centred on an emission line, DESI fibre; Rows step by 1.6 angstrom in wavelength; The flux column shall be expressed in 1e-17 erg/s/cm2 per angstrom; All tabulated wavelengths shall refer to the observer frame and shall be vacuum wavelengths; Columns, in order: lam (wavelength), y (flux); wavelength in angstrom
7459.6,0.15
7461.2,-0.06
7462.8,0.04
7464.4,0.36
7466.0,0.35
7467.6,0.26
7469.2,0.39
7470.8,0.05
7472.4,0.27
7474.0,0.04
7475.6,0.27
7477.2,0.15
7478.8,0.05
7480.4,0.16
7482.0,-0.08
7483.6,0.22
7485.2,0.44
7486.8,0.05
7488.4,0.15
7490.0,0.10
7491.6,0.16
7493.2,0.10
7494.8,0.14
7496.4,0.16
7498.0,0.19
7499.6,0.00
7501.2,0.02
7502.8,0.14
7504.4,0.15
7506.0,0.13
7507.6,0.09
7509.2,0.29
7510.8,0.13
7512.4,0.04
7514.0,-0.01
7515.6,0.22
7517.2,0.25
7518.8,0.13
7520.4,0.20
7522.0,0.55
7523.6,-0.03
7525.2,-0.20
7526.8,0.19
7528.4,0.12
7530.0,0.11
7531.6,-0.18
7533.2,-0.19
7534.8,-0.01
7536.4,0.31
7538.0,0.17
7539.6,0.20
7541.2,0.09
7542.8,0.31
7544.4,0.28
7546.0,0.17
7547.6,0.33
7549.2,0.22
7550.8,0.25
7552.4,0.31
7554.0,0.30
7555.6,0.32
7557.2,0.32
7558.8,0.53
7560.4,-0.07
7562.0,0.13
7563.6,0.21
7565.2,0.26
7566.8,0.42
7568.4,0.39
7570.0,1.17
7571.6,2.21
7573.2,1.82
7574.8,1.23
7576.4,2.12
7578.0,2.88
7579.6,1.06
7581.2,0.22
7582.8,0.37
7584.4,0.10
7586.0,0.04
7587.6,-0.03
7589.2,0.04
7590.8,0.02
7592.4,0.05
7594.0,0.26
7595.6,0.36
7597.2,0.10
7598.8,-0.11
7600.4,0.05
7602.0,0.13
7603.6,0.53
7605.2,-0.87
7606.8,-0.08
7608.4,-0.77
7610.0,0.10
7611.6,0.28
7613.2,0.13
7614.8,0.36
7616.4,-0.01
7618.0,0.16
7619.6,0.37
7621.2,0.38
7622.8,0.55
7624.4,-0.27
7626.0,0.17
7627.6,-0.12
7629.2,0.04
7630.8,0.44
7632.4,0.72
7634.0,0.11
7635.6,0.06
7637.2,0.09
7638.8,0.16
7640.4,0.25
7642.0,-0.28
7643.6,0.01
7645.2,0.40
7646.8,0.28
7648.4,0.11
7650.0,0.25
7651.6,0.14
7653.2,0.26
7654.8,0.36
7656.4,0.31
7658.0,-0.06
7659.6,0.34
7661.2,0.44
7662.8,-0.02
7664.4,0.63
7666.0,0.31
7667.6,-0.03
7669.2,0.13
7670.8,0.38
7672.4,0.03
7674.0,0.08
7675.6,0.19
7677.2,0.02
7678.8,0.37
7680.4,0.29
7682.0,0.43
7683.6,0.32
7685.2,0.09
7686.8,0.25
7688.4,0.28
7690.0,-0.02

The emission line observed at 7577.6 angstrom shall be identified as [O II]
